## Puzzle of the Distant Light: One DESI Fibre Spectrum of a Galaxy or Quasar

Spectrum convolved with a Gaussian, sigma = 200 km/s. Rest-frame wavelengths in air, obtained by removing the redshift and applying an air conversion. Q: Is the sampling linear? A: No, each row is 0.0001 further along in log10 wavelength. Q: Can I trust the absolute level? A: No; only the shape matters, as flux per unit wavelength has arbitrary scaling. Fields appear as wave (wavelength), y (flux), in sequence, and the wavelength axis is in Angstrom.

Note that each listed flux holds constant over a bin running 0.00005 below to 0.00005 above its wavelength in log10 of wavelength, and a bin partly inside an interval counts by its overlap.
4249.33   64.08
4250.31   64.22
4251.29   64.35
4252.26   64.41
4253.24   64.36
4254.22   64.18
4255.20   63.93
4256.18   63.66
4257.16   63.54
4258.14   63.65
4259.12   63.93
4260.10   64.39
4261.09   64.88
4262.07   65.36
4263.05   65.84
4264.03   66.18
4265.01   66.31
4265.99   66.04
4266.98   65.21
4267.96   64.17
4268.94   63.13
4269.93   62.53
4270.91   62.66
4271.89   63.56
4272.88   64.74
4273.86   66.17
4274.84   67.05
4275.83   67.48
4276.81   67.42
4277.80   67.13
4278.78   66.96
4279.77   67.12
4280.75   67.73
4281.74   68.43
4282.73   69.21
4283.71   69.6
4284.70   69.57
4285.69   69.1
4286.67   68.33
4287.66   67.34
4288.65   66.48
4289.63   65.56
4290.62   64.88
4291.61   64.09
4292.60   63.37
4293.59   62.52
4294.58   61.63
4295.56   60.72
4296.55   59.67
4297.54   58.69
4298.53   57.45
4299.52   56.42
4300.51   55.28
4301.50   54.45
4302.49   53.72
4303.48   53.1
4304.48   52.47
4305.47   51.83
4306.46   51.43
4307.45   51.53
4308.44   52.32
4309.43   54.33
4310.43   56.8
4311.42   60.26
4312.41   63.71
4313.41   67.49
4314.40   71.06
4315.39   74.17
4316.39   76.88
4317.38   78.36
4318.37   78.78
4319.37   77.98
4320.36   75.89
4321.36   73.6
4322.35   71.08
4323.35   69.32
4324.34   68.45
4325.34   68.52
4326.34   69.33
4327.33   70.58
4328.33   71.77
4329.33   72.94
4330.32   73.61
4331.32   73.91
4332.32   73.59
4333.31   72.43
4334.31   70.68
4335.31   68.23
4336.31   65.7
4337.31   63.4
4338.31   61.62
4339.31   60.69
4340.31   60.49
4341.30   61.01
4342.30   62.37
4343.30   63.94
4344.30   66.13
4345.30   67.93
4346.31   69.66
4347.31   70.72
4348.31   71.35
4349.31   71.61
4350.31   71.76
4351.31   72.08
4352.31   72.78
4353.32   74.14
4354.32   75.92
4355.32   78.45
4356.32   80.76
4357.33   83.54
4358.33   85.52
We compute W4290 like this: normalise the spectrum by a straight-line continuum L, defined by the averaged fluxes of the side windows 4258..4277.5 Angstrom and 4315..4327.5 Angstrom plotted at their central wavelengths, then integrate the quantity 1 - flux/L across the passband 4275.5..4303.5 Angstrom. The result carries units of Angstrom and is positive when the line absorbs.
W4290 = 1.89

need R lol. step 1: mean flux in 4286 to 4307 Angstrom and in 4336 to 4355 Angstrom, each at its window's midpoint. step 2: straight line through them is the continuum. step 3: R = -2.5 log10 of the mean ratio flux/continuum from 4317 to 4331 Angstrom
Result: -0.14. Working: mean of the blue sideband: 59.6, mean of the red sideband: 67.7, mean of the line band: 72.8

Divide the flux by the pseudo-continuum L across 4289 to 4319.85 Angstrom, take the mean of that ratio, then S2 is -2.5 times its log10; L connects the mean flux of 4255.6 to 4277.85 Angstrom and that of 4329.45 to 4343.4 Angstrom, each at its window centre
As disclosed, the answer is 0.07 mag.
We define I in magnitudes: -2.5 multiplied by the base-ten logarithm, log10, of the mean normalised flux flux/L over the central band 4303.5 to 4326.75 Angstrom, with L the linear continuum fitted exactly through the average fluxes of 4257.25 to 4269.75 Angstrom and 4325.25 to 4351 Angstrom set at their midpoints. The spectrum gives 0.03 mag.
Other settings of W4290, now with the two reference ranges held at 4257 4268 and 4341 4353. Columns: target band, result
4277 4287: -0.4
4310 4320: -0.5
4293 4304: 1.5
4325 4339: -0.3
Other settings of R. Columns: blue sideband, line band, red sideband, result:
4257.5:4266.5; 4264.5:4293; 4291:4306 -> -0.08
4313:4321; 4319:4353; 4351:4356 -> 0.09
